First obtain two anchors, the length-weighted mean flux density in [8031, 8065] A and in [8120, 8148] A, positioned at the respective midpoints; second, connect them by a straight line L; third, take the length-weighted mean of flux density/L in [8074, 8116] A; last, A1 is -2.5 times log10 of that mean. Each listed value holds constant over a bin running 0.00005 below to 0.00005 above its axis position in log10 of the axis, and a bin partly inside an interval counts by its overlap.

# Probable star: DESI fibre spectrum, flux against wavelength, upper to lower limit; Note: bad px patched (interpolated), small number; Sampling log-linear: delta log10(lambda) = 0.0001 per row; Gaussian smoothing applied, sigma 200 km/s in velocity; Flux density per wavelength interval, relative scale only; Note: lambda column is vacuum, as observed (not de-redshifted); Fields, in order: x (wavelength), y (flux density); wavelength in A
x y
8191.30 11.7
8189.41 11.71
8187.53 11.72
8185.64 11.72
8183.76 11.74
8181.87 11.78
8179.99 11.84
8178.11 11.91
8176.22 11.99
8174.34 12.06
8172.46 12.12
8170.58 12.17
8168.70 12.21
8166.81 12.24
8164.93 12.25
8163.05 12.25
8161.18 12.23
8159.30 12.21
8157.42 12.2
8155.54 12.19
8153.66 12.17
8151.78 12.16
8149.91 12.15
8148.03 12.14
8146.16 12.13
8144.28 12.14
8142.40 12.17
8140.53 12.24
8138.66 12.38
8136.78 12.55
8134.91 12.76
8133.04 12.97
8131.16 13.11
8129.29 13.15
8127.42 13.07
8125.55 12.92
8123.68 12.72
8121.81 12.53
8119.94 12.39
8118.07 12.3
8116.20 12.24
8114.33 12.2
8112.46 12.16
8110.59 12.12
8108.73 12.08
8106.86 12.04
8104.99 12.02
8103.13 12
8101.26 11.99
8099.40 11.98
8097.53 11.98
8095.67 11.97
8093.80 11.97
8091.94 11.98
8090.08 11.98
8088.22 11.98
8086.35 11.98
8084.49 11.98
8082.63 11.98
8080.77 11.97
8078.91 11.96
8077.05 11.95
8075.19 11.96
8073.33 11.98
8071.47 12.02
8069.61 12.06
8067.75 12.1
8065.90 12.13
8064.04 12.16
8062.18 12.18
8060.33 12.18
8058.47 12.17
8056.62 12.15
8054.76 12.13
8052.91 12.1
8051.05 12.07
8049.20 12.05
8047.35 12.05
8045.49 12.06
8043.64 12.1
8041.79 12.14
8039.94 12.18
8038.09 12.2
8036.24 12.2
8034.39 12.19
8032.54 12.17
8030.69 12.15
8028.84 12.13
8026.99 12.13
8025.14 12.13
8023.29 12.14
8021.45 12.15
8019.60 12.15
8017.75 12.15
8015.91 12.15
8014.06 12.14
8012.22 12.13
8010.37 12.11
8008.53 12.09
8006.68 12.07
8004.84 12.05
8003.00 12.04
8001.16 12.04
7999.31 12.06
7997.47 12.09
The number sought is 0.03 mag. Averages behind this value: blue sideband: 12.1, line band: 12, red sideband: 12.6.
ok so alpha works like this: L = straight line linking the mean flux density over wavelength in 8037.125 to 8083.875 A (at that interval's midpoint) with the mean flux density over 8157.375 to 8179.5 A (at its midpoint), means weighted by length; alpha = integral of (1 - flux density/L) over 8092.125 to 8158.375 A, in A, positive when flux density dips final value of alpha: -1.1 A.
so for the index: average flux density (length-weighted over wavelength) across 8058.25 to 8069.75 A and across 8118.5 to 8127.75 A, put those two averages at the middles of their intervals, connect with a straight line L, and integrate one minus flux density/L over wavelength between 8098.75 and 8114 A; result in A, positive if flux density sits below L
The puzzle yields 0.58 A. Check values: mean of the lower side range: 12.1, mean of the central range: 12.1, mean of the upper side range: 12.7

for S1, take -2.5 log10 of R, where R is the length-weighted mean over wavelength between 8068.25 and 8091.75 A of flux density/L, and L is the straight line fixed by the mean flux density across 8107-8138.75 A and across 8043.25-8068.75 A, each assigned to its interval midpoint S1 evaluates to 0.03 mag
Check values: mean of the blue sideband 12.1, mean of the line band 12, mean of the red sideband 12.6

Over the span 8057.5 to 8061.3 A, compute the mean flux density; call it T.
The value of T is 12.2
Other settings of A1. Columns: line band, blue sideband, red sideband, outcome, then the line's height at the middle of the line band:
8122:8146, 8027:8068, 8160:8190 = -0.05 mag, 12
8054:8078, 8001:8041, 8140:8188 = 0.00 mag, 12.1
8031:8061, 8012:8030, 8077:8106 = 0.00 mag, 12.1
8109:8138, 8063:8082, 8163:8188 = -0.05 mag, 12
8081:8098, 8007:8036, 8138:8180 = 0.02 mag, 12.1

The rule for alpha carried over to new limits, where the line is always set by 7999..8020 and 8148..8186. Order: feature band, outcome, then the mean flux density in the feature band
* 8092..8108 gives 0.1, 12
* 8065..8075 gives 0.0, 12.1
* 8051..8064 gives -0.1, 12.1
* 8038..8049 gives 0.0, 12.1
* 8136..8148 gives -0.2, 12.3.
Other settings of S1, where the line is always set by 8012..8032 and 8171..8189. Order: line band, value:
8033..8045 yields -0.01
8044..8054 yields 0.00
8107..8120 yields -0.02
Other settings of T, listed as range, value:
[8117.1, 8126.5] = 12.6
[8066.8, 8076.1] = 12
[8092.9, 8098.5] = 12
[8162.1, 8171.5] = 12.2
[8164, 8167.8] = 12.2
